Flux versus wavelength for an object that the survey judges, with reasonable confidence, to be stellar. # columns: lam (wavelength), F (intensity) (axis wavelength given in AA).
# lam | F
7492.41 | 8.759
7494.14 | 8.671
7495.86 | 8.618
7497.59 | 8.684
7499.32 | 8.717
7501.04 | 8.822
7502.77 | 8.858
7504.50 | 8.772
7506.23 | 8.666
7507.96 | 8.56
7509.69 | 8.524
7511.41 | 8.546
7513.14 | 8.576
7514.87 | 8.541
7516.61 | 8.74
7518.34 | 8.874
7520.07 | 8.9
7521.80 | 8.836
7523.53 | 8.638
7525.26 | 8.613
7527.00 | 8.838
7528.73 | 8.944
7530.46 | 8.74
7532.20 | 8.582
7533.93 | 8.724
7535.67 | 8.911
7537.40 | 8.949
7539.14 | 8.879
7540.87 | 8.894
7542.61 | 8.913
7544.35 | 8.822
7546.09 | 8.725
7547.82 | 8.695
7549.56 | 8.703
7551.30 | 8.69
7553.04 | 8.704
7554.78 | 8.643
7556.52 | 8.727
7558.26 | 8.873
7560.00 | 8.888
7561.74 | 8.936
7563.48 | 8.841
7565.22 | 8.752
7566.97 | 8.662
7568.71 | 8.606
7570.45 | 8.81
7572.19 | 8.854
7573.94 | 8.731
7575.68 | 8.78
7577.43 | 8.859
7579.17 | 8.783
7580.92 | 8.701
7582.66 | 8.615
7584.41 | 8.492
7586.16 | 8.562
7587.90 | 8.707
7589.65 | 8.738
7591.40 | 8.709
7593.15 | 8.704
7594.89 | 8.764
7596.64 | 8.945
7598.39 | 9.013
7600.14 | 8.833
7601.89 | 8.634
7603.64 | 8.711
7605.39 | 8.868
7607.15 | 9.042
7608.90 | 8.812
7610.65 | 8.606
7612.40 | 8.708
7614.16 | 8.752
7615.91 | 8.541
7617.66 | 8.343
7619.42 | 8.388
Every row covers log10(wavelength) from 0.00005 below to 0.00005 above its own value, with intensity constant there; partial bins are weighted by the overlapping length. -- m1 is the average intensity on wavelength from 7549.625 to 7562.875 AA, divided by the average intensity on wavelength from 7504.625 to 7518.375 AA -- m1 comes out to 1.0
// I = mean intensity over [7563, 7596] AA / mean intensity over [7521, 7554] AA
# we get 0.99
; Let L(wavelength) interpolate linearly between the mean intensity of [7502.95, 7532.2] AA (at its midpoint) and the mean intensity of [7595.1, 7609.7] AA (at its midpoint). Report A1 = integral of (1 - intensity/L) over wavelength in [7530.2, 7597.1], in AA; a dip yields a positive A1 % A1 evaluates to 0.2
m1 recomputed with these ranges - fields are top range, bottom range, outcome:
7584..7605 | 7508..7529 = 1.00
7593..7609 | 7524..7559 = 1.01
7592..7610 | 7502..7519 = 1.02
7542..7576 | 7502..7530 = 1.01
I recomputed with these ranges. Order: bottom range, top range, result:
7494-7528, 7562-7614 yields 1.01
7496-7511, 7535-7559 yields 1.01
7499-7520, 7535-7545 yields 1.02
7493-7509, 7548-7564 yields 1.01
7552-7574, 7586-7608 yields 1.00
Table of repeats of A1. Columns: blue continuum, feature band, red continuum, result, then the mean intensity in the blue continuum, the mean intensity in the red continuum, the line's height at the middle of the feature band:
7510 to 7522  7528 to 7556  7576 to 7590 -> -0.28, 8.7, 8.68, 8.7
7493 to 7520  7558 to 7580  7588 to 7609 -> -0.07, 8.68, 8.81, 8.77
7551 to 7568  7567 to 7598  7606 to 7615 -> 0.16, 8.77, 8.78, 8.77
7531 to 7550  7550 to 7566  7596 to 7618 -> 0.01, 8.8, 8.76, 8.79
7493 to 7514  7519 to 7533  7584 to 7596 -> -0.15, 8.67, 8.68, 8.67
